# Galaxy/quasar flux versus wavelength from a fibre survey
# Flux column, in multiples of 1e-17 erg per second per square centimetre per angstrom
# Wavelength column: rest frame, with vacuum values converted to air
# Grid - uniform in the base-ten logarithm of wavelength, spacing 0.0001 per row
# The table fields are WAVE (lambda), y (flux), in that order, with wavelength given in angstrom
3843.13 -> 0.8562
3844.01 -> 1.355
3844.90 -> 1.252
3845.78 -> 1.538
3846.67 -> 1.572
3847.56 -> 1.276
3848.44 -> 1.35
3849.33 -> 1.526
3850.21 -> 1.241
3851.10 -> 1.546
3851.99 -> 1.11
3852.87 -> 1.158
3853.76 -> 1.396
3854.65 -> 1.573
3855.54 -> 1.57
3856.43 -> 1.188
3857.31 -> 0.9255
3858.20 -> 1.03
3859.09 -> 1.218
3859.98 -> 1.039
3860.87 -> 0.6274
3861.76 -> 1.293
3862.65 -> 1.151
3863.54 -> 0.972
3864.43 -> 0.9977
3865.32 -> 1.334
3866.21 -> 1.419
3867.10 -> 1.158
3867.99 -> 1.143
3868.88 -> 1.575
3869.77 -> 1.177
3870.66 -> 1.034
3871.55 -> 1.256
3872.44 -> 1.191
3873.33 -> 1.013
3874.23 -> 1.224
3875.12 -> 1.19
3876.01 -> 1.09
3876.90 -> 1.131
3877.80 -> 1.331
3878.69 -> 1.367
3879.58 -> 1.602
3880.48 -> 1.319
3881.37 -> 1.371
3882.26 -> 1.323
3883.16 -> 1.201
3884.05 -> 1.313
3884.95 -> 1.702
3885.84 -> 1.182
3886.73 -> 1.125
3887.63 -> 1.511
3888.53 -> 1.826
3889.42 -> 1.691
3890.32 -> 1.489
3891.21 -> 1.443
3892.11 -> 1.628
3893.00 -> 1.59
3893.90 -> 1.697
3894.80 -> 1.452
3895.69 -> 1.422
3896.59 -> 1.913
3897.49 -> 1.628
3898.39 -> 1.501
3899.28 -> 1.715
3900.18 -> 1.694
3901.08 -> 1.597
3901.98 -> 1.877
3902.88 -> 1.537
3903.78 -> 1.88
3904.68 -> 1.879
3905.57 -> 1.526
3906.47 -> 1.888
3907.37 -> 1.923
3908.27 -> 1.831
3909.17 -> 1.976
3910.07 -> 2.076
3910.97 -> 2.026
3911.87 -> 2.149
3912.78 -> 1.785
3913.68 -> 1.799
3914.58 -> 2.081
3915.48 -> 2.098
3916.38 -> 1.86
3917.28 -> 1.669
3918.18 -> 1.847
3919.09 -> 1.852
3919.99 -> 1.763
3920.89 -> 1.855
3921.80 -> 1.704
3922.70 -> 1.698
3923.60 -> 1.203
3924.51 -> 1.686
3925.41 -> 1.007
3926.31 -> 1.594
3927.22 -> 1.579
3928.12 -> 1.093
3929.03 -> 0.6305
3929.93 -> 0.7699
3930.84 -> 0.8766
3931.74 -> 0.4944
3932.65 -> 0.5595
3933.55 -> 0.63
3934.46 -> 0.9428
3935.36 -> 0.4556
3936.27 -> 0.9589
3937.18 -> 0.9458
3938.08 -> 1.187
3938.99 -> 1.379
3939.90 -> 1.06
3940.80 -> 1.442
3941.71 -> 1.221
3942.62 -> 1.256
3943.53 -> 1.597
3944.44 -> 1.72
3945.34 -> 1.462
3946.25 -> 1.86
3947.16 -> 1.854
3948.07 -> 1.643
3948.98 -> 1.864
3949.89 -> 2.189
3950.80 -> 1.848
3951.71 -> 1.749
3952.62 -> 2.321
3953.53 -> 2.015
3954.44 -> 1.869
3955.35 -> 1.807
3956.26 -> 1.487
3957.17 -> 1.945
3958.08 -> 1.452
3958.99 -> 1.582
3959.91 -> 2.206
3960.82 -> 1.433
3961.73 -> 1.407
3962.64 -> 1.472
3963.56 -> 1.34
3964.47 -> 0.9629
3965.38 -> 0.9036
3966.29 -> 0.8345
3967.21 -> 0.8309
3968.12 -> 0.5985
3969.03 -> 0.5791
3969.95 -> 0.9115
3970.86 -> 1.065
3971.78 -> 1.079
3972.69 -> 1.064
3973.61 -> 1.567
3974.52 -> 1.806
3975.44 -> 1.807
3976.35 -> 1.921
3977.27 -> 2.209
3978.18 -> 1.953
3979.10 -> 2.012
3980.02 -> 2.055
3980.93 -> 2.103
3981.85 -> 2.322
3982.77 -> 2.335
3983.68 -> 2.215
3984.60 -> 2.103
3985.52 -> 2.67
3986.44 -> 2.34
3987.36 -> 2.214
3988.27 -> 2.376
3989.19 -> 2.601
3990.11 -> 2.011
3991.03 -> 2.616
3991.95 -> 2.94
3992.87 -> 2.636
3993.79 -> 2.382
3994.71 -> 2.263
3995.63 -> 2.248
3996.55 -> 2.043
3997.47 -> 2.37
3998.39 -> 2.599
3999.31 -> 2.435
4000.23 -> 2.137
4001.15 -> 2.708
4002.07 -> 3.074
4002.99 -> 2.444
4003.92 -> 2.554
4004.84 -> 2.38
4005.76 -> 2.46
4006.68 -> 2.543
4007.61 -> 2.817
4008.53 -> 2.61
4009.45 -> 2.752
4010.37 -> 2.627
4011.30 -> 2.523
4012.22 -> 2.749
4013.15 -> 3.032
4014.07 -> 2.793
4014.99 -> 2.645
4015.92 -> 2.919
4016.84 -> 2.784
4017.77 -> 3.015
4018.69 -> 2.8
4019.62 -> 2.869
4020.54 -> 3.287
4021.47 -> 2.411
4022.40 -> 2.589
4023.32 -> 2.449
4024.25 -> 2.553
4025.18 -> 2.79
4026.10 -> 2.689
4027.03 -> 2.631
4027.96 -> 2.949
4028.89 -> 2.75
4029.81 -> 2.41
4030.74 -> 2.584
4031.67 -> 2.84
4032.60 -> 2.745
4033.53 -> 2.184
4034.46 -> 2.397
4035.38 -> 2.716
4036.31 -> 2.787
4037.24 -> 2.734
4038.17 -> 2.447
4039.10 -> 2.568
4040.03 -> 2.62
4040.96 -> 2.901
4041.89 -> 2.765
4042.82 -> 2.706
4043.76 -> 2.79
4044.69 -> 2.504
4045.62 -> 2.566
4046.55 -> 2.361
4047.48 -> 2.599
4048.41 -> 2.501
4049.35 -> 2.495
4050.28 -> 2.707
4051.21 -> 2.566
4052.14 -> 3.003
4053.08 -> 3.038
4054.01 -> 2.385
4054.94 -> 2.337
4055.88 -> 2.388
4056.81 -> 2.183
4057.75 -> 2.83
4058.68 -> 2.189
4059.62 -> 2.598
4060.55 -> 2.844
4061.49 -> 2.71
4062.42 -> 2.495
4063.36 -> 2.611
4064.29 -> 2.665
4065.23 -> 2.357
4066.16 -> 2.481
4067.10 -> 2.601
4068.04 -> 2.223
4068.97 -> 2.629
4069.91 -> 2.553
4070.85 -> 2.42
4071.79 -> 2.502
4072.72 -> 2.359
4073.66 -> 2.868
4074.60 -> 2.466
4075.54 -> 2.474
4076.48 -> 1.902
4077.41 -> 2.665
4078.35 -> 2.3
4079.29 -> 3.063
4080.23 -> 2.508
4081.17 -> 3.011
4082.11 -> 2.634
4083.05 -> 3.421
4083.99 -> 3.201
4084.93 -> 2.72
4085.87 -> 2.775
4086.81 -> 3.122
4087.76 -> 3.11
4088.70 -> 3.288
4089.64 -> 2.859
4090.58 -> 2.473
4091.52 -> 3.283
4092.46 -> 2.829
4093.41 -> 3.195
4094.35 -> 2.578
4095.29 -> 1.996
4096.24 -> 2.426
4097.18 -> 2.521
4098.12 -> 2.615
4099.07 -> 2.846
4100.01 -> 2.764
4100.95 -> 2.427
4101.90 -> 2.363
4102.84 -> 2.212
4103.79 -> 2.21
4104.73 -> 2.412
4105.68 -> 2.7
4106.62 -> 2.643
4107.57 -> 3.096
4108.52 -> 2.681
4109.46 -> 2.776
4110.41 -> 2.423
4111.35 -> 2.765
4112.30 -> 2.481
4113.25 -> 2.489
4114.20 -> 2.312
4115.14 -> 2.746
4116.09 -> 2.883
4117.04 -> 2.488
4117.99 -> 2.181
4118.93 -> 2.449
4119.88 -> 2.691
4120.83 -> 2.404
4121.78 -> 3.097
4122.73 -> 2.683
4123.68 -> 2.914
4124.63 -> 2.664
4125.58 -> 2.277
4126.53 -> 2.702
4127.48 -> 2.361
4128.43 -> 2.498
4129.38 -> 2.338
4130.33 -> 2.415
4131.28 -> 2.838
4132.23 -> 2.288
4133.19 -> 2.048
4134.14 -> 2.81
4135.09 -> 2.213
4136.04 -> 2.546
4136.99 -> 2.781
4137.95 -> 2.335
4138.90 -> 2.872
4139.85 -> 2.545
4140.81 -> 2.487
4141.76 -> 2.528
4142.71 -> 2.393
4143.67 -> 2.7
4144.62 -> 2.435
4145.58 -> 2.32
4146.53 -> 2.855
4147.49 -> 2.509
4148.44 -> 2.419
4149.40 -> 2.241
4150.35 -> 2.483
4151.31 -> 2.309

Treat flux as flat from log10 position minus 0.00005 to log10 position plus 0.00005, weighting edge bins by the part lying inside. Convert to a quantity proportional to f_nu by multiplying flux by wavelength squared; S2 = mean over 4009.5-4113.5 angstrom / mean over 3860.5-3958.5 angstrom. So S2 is 1.9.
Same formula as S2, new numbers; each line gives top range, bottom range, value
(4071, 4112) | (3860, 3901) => 2.20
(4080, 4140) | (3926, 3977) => 2.13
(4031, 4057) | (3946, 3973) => 1.85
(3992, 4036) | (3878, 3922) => 1.66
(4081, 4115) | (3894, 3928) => 1.71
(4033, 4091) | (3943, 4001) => 1.49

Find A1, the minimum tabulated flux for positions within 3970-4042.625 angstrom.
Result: 1.064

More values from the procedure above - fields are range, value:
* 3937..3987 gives 0.5791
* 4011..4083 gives 1.902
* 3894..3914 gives 1.422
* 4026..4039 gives 2.184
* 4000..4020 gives 2.137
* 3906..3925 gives 1.203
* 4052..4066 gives 2.183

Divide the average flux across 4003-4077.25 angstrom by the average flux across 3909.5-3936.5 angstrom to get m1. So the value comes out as 1.8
